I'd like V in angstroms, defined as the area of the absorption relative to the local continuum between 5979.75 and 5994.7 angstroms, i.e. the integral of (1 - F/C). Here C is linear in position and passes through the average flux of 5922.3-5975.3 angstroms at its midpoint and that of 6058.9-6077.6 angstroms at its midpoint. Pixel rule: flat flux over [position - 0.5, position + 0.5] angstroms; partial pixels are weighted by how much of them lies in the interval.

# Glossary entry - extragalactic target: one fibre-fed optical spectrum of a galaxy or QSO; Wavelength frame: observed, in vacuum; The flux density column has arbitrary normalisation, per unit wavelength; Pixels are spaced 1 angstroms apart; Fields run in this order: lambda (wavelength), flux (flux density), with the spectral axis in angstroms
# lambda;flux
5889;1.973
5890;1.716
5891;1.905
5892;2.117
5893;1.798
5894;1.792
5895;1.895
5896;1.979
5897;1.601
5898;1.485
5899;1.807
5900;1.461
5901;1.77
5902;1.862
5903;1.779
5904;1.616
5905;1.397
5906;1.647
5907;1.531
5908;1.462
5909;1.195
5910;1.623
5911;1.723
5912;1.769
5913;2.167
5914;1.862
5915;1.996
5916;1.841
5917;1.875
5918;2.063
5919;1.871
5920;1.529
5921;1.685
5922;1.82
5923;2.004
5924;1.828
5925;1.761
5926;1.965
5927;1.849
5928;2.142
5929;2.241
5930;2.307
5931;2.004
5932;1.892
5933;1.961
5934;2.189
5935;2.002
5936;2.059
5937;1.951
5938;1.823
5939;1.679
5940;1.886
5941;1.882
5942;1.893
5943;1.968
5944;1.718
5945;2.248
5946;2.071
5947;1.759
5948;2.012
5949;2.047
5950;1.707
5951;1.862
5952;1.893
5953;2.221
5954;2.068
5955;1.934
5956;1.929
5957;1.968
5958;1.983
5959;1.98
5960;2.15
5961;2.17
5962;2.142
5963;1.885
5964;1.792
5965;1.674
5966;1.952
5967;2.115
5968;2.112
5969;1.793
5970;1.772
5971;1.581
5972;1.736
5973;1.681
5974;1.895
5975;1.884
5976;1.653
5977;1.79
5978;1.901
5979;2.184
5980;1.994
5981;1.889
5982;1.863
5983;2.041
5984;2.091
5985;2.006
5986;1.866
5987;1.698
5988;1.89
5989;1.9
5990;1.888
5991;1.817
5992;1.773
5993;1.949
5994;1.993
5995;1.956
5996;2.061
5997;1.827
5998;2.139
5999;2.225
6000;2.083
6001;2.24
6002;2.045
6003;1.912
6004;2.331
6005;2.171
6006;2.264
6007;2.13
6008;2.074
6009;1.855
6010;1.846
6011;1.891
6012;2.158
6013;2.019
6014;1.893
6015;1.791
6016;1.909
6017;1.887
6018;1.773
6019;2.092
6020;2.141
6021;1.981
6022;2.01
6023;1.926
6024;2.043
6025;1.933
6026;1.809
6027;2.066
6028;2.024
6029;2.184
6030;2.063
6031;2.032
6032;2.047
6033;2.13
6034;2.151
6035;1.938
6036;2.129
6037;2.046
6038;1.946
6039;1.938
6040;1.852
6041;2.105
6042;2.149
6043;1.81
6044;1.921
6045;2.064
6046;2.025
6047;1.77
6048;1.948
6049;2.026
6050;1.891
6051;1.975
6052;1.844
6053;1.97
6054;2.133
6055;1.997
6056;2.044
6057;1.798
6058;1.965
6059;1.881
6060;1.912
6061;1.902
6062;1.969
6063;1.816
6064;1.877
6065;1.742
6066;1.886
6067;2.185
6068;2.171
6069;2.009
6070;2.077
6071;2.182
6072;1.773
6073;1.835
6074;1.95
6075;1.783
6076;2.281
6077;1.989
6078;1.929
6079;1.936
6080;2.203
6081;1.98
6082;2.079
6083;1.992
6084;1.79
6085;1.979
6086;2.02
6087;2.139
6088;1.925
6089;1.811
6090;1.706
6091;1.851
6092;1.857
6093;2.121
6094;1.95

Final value 0.3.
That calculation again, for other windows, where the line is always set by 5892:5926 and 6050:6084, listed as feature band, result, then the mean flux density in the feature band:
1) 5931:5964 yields -2.9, 1.96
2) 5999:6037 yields -2.6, 2.03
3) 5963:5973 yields 0.0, 1.83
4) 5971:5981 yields 0.0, 1.85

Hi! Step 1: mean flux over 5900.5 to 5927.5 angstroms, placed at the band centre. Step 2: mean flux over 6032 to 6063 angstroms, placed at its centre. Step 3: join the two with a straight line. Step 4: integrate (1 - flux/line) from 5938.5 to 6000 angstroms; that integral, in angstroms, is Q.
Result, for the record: -2.6 angstroms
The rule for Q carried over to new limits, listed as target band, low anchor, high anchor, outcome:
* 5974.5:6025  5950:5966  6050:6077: -0.3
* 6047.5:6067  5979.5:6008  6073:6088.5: 0.6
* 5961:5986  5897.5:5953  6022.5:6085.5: 0.0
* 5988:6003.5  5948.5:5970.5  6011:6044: 0.0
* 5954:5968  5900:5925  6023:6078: -1.2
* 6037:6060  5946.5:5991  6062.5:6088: 0.1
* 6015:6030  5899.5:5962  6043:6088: -0.3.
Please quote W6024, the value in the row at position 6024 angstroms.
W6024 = 2.043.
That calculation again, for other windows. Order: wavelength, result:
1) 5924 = 1.828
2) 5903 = 1.779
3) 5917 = 1.875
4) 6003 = 1.912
